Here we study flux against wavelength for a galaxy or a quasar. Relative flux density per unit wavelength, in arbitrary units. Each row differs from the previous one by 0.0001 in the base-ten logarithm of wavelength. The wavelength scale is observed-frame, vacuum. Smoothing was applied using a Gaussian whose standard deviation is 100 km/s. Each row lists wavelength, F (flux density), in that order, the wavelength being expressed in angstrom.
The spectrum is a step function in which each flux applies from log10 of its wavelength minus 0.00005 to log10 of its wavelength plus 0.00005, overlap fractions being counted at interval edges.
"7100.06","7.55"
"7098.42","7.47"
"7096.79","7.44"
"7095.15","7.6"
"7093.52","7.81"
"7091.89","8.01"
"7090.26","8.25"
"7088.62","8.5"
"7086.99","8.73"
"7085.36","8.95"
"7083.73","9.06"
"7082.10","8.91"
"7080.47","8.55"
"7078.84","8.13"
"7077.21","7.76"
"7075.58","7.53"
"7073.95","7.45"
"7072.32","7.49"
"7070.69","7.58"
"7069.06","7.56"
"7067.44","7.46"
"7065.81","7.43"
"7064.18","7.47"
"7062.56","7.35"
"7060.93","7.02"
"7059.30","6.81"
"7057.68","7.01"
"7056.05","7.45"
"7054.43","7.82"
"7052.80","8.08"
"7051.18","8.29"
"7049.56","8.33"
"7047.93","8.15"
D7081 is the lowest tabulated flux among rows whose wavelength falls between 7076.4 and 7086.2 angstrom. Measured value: 7.76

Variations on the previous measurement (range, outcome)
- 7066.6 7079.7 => 7.45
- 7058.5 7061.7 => 6.81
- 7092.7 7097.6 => 7.44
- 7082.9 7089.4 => 8.5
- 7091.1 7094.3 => 7.81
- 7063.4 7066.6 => 7.43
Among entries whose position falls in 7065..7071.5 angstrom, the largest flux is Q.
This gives 7.58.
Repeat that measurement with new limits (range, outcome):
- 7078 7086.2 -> 9.06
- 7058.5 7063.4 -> 7.35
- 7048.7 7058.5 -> 8.33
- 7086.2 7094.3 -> 8.73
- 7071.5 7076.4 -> 7.53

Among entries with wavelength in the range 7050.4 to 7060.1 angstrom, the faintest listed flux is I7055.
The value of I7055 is 6.81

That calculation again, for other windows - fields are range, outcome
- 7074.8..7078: 7.53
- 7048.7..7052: 8.29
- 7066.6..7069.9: 7.46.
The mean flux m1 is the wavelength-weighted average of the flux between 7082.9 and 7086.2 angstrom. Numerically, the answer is 9.01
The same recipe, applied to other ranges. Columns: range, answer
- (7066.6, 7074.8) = 7.51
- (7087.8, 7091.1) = 8.37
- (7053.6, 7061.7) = 7.22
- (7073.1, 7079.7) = 7.72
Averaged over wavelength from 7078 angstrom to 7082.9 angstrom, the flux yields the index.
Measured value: 8.53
